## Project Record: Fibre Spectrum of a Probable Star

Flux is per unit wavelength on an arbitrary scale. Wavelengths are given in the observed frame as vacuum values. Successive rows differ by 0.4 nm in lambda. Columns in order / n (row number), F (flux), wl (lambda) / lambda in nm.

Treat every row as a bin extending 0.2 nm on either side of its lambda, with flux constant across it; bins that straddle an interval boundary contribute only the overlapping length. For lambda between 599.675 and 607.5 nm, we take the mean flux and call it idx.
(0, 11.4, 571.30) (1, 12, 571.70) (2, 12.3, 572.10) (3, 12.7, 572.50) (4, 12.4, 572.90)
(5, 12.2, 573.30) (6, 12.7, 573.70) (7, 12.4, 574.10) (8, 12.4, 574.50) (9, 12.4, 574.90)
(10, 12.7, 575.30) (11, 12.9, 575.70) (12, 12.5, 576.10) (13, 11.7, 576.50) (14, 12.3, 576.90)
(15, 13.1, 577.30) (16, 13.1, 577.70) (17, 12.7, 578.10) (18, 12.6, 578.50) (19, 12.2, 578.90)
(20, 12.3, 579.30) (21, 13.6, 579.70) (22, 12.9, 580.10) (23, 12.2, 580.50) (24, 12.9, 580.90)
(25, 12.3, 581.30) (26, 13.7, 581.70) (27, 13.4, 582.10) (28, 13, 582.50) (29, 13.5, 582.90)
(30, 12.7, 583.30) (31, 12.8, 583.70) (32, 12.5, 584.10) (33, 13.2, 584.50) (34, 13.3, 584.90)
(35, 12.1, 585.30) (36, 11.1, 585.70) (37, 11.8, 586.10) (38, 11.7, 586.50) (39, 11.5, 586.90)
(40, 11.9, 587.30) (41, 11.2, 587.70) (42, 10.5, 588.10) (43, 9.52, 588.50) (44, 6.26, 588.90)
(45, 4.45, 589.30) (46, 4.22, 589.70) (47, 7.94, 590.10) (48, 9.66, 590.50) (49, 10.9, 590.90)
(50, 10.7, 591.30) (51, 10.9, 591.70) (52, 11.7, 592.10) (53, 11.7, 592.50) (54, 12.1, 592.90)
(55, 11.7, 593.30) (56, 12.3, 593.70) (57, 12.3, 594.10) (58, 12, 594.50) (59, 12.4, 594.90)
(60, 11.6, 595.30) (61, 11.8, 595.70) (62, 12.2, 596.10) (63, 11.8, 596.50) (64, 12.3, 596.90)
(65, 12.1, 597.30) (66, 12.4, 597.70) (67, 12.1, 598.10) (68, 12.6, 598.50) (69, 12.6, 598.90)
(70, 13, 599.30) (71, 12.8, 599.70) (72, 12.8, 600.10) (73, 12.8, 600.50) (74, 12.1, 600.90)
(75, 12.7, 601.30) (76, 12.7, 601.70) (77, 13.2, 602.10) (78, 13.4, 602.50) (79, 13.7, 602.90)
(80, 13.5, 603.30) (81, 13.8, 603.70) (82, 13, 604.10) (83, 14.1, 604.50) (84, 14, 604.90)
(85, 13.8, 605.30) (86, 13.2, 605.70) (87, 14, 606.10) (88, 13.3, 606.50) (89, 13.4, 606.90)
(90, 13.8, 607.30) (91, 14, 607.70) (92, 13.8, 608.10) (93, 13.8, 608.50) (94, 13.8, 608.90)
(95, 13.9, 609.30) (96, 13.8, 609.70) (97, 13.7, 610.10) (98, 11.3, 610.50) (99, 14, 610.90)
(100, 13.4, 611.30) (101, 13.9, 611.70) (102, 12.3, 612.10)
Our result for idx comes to 13.3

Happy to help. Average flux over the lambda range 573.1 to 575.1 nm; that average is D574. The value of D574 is 12.4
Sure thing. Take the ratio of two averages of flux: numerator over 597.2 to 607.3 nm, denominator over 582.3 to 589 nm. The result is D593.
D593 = 1.11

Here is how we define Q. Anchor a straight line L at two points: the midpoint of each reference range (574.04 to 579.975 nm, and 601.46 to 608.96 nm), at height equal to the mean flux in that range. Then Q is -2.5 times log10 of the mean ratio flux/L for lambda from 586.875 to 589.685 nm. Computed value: 0.41 mag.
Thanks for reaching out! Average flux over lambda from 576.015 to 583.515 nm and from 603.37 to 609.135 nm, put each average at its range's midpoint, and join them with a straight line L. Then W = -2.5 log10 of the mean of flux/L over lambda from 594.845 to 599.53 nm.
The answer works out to 0.097 mag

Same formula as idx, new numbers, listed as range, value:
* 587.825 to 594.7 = 9.95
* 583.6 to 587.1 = 12.2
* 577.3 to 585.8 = 12.8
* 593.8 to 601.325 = 12.3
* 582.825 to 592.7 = 10.7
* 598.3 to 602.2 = 12.7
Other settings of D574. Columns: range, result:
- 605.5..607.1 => 13.5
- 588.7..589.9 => 4.98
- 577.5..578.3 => 12.9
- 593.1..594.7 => 12.1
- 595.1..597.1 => 11.9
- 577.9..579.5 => 12.4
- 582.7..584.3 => 12.9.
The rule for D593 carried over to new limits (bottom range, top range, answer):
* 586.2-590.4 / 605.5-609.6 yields 1.52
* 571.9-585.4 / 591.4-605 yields 0.99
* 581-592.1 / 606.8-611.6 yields 1.23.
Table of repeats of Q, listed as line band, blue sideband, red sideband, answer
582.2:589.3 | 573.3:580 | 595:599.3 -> 0.084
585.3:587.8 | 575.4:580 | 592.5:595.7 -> 0.065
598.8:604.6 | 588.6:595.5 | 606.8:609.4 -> -0.062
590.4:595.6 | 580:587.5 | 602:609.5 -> 0.128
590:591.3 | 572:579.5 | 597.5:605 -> 0.289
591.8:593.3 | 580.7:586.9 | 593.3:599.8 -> 0.055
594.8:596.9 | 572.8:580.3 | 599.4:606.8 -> 0.096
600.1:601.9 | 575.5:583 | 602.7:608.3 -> 0.076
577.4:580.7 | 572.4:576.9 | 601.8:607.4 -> -0.009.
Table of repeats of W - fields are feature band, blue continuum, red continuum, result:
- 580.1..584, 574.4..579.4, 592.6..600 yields -0.041 mag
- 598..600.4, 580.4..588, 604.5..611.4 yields 0.042 mag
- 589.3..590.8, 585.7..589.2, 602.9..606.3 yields 0.462 mag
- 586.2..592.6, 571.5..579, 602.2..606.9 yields 0.323 mag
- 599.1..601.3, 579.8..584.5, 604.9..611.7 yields 0.057 mag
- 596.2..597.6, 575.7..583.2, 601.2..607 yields 0.100 mag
